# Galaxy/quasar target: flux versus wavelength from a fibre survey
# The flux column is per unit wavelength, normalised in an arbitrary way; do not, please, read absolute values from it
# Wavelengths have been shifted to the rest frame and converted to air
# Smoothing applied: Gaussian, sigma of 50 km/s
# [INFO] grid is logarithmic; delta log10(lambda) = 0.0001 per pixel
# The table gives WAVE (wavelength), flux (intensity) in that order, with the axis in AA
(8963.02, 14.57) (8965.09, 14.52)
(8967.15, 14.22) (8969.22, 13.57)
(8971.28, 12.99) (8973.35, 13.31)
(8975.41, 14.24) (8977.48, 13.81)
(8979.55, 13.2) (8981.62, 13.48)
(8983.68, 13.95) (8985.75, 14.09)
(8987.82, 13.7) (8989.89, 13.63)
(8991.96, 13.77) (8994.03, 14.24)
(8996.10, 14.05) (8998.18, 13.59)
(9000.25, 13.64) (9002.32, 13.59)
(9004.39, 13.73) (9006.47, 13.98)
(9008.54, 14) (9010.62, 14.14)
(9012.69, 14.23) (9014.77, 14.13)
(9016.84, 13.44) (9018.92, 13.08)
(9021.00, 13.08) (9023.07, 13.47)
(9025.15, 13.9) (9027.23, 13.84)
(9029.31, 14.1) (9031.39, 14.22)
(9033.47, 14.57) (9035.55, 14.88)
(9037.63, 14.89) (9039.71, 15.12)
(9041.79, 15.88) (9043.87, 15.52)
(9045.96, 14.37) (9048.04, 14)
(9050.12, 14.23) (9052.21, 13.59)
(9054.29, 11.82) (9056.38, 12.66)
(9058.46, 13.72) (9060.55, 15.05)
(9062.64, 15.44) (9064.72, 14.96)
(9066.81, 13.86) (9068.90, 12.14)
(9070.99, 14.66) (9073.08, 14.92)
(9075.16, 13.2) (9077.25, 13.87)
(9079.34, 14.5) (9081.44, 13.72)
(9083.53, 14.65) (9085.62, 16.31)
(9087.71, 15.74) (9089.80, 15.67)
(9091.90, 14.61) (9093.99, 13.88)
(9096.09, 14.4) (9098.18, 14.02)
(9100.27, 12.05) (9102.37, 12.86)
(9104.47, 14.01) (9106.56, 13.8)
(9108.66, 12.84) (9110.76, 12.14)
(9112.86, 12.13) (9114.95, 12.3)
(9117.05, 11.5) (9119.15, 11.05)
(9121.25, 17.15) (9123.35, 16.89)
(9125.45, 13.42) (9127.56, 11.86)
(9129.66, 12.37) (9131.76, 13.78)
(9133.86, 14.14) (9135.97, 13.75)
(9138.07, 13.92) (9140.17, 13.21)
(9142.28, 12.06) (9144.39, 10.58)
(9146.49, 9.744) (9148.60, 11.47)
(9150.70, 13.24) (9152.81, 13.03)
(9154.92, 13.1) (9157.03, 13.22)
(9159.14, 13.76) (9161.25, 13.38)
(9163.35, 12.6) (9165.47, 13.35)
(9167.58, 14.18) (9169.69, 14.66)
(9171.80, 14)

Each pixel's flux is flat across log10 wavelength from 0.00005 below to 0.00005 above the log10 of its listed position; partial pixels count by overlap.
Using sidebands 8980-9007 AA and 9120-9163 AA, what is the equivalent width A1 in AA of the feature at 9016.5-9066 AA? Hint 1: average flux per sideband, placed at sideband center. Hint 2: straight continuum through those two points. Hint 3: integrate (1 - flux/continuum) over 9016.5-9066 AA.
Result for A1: -2.1 AA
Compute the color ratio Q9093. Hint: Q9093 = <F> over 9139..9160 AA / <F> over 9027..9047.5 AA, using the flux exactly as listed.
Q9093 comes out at 0.8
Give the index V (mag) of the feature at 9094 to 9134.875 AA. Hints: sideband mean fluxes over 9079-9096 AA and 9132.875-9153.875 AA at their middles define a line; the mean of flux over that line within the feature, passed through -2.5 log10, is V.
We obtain 0.03 mag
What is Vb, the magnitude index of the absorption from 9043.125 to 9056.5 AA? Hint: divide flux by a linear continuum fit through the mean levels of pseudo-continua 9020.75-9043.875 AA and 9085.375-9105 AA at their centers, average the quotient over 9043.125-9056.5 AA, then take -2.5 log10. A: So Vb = 0.05 mag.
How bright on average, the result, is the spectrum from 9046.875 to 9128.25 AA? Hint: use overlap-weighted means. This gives 13.8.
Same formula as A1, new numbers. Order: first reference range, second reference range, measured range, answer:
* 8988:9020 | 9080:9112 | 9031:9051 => -1.3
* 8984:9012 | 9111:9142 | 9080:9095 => -1.6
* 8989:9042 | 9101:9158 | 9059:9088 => -2.1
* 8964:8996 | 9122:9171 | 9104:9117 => 0.6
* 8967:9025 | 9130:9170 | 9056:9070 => -0.7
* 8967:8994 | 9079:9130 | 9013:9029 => 0.1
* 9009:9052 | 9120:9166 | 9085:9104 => -1.0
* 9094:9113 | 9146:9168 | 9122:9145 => -0.6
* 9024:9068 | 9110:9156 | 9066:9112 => -1.3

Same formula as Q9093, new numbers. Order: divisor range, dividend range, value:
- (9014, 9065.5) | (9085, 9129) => 0.97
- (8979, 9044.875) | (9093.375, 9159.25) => 0.93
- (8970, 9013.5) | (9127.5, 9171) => 0.94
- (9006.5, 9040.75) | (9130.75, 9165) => 0.91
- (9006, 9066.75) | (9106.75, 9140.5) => 0.94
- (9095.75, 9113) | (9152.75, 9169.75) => 1.02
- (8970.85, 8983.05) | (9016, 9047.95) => 1.05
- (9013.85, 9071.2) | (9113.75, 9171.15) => 0.93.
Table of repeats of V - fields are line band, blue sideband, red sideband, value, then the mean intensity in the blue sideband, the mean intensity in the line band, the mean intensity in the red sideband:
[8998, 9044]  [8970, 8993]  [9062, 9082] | -0.02 mag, 13.7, 14.1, 14.1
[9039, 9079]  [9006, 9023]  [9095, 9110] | -0.05 mag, 13.7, 14.2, 13.4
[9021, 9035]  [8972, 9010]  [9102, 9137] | -0.03 mag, 13.8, 14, 13.3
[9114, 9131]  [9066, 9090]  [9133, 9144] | 0.02 mag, 14.4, 13.3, 13.2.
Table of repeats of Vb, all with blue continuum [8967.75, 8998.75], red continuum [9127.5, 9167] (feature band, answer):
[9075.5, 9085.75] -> -0.093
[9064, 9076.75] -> -0.056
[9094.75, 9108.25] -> -0.036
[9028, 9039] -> -0.085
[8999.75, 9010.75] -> -0.019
